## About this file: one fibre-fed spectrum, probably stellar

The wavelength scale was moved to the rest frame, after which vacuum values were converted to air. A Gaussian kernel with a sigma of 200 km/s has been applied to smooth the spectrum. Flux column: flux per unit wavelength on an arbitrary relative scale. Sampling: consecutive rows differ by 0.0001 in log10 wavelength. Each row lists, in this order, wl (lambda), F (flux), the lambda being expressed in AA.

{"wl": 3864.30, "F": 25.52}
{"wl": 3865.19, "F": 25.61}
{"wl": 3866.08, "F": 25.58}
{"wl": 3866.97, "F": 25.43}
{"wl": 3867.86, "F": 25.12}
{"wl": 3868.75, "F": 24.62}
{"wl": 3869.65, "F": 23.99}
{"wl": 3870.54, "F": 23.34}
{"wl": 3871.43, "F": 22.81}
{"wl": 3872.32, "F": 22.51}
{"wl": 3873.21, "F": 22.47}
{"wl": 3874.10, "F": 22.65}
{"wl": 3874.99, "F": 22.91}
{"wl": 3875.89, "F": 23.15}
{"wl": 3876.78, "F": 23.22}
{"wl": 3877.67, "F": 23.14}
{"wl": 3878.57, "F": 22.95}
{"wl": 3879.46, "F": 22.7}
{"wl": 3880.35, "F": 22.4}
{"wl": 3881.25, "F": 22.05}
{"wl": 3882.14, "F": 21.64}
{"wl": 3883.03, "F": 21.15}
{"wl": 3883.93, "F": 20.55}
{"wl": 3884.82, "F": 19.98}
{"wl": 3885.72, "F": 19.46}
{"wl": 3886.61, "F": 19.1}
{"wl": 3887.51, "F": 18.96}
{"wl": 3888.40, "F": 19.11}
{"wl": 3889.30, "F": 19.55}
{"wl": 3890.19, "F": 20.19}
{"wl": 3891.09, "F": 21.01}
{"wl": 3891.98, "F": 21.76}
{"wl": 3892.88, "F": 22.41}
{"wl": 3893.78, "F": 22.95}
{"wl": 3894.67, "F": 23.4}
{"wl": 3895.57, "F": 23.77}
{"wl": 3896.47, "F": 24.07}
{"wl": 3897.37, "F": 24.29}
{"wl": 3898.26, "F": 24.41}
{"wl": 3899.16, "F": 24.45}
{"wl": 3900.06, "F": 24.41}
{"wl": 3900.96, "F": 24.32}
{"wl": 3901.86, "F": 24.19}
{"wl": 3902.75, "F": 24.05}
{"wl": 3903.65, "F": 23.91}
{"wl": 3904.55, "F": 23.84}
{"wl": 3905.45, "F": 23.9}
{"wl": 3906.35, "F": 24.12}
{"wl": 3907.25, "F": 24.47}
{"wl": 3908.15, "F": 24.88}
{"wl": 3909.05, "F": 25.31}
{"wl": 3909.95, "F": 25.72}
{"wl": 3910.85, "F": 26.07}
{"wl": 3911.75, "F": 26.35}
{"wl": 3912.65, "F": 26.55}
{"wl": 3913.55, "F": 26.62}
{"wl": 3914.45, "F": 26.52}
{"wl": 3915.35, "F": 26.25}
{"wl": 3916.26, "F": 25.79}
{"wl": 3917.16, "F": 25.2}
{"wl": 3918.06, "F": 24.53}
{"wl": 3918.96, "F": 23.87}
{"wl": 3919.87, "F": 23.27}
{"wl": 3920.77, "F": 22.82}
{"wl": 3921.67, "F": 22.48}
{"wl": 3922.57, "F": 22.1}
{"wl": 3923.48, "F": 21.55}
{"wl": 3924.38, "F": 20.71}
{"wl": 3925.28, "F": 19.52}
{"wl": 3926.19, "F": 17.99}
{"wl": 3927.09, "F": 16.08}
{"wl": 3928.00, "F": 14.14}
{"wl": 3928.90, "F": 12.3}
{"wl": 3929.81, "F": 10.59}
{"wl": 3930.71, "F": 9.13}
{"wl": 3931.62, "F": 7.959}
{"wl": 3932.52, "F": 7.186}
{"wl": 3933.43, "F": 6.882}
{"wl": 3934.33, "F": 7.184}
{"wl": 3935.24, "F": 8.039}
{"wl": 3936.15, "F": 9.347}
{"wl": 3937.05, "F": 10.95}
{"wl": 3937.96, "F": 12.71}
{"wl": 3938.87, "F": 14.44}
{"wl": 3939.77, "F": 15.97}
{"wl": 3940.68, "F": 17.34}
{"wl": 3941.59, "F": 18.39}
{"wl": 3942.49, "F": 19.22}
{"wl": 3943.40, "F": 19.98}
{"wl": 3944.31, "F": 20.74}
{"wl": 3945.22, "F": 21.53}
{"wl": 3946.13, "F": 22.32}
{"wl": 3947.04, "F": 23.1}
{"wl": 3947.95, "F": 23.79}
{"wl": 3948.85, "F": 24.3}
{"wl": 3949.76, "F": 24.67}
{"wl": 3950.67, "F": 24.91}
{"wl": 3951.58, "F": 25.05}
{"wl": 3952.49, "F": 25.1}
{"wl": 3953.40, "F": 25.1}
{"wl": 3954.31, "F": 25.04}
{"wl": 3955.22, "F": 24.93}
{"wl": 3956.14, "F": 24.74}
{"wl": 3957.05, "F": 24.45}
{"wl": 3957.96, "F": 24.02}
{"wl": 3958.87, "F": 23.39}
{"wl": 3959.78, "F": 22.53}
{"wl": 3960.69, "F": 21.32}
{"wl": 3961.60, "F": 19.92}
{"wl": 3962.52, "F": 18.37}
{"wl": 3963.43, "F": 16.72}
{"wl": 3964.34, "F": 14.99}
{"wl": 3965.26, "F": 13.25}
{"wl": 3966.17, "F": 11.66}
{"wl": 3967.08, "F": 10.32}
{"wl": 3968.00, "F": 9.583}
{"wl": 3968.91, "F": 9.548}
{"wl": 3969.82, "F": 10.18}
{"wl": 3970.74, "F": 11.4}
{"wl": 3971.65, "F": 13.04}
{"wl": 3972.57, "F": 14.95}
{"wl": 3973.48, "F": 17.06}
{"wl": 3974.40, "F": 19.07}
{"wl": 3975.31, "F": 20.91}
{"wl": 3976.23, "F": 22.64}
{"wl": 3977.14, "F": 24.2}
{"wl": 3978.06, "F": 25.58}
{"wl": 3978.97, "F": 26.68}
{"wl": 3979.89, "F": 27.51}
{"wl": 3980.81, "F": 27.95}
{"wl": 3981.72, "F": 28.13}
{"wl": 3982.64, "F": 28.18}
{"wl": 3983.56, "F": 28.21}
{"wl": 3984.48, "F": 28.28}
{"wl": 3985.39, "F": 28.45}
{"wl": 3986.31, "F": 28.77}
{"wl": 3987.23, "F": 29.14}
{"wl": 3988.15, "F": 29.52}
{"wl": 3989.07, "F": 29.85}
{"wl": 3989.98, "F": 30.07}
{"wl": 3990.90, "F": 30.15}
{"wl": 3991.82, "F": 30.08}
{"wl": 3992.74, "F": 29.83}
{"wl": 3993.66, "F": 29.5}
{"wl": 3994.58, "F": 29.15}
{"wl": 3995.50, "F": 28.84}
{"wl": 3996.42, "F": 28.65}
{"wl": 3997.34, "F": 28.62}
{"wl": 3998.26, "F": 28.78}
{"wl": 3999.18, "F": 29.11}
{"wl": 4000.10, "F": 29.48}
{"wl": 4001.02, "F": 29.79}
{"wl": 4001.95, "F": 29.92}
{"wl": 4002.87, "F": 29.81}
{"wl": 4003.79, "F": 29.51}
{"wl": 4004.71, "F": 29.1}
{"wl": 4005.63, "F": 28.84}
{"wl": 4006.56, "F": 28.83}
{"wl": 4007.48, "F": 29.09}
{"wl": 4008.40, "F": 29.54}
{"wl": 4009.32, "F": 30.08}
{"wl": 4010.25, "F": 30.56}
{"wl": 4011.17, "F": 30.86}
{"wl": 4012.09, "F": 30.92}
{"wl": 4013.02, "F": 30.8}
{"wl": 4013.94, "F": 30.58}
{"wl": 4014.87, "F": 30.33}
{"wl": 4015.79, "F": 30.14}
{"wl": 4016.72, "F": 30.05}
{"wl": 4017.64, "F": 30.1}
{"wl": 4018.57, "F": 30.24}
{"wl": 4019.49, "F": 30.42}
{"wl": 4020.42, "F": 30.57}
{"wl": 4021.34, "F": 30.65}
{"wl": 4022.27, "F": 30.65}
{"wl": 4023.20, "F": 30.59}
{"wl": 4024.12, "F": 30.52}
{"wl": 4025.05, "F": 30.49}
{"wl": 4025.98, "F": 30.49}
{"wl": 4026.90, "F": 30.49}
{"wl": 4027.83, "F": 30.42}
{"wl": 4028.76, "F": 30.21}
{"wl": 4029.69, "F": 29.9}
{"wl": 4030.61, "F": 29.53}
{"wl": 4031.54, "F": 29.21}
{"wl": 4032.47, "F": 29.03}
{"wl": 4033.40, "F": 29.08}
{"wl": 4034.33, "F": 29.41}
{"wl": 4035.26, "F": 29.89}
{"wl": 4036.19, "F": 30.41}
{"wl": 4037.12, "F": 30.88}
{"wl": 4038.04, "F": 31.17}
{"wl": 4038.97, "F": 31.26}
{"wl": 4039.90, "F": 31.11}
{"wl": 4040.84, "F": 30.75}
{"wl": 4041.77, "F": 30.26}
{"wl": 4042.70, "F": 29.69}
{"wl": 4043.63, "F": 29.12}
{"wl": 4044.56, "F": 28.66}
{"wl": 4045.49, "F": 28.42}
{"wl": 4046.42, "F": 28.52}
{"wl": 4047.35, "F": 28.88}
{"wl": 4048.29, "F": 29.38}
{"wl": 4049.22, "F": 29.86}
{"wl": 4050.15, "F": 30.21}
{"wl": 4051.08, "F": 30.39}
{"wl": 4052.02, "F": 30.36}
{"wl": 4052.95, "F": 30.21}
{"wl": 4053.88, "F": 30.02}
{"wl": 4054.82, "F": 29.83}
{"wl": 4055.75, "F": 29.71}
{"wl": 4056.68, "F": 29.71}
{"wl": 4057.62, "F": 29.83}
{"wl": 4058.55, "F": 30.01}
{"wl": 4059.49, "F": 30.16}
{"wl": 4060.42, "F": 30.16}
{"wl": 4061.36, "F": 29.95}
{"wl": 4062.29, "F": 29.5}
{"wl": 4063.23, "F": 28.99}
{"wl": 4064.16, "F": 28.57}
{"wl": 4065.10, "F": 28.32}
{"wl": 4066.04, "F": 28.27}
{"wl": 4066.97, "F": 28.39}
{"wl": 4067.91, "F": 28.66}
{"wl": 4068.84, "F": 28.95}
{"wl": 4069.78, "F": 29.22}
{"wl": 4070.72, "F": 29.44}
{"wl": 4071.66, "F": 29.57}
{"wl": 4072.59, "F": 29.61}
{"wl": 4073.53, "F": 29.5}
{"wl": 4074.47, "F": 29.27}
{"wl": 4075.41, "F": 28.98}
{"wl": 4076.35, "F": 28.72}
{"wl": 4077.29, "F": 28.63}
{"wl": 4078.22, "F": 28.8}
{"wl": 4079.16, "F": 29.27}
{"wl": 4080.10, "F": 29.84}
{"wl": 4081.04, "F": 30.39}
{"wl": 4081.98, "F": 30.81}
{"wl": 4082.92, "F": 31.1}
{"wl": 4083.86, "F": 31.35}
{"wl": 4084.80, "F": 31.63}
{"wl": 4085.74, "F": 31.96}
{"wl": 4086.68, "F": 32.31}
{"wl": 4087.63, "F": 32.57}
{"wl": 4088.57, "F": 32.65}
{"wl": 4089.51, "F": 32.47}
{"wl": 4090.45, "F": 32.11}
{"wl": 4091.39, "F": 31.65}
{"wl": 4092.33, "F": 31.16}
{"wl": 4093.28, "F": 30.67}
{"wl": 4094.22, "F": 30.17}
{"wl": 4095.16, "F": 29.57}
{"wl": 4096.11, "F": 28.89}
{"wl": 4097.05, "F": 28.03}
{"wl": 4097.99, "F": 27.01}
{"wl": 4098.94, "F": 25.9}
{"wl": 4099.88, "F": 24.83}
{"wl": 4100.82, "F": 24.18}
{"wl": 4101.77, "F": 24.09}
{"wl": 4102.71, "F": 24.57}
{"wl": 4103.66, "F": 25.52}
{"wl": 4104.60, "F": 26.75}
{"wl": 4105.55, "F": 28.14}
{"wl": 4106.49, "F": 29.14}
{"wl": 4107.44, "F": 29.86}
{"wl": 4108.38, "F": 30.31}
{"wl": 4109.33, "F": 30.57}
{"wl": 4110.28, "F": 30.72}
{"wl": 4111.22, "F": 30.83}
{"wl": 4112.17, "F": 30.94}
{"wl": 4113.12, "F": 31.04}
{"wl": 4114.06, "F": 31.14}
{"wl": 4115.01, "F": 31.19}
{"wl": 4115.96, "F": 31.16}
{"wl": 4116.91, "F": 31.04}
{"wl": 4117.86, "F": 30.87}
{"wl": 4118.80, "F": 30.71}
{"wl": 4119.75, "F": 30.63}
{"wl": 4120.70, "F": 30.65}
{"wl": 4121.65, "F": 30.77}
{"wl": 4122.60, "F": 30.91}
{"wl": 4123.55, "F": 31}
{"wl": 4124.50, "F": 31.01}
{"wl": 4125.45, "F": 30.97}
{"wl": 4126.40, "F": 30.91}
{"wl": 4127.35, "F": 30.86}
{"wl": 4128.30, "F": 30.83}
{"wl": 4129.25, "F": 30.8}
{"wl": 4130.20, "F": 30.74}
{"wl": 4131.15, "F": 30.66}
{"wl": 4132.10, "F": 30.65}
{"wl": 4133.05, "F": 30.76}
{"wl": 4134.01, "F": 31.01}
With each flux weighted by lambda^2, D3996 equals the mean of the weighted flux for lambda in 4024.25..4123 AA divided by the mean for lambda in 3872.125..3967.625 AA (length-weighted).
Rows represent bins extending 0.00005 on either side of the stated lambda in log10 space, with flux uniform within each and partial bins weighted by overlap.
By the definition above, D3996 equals 1.6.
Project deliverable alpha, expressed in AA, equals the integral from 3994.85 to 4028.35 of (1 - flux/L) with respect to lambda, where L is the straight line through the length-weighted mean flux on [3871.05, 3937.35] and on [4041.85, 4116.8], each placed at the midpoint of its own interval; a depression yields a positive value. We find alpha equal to -4.80 AA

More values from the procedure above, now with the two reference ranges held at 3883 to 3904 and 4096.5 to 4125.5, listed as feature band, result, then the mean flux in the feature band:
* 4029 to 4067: -3.6 AA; 29.7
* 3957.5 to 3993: 4.2 AA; 21.9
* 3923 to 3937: 6.5 AA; 12.5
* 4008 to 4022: -2.3 AA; 30.4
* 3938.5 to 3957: 1.4 AA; 22.1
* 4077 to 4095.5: -1.7 AA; 31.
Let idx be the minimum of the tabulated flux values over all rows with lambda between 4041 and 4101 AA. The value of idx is 24.18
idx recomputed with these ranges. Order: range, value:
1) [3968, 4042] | 9.548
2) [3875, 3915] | 18.96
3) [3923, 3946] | 6.882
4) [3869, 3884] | 20.55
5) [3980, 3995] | 27.95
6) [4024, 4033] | 29.03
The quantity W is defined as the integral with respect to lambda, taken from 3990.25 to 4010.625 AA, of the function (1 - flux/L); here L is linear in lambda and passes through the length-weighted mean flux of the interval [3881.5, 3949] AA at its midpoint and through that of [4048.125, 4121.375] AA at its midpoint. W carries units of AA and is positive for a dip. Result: -3.6 AA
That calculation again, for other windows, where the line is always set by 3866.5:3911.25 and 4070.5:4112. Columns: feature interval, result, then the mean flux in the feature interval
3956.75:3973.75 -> 6.2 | 16.1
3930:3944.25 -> 7.0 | 12.5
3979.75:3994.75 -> -1.7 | 29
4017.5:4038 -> -2.1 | 30.2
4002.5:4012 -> -1.0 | 29.7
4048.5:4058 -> -0.6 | 30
